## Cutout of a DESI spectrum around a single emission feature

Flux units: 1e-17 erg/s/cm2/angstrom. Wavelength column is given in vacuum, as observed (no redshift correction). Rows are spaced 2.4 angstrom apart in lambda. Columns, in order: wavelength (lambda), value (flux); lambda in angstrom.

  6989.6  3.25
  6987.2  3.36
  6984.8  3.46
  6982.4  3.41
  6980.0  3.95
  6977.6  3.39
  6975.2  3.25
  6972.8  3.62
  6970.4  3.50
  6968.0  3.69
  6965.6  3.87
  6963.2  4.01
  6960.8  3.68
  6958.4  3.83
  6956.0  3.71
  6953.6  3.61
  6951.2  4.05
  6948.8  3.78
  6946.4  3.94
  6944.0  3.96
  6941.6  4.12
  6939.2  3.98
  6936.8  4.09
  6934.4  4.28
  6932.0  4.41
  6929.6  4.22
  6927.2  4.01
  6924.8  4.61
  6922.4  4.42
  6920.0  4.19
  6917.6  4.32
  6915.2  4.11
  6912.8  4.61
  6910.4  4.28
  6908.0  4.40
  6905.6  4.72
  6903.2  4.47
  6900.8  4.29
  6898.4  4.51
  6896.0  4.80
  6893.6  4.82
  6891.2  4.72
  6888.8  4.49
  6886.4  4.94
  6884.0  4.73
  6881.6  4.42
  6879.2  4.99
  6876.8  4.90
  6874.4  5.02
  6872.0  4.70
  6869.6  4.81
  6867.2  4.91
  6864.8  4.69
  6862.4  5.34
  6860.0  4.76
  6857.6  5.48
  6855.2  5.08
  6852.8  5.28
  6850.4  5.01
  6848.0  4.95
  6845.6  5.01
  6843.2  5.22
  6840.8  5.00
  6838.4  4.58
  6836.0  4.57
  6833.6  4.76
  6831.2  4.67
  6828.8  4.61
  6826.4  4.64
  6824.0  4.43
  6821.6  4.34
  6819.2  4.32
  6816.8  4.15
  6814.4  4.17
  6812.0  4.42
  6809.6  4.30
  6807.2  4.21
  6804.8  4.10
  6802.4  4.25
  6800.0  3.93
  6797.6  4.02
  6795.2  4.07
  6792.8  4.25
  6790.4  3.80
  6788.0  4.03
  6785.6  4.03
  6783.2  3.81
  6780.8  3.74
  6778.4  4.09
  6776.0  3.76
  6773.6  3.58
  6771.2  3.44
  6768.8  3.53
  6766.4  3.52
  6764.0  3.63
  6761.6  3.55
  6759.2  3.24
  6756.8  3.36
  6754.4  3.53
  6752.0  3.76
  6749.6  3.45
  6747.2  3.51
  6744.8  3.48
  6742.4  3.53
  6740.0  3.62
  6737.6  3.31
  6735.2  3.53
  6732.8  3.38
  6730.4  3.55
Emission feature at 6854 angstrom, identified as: Mg II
